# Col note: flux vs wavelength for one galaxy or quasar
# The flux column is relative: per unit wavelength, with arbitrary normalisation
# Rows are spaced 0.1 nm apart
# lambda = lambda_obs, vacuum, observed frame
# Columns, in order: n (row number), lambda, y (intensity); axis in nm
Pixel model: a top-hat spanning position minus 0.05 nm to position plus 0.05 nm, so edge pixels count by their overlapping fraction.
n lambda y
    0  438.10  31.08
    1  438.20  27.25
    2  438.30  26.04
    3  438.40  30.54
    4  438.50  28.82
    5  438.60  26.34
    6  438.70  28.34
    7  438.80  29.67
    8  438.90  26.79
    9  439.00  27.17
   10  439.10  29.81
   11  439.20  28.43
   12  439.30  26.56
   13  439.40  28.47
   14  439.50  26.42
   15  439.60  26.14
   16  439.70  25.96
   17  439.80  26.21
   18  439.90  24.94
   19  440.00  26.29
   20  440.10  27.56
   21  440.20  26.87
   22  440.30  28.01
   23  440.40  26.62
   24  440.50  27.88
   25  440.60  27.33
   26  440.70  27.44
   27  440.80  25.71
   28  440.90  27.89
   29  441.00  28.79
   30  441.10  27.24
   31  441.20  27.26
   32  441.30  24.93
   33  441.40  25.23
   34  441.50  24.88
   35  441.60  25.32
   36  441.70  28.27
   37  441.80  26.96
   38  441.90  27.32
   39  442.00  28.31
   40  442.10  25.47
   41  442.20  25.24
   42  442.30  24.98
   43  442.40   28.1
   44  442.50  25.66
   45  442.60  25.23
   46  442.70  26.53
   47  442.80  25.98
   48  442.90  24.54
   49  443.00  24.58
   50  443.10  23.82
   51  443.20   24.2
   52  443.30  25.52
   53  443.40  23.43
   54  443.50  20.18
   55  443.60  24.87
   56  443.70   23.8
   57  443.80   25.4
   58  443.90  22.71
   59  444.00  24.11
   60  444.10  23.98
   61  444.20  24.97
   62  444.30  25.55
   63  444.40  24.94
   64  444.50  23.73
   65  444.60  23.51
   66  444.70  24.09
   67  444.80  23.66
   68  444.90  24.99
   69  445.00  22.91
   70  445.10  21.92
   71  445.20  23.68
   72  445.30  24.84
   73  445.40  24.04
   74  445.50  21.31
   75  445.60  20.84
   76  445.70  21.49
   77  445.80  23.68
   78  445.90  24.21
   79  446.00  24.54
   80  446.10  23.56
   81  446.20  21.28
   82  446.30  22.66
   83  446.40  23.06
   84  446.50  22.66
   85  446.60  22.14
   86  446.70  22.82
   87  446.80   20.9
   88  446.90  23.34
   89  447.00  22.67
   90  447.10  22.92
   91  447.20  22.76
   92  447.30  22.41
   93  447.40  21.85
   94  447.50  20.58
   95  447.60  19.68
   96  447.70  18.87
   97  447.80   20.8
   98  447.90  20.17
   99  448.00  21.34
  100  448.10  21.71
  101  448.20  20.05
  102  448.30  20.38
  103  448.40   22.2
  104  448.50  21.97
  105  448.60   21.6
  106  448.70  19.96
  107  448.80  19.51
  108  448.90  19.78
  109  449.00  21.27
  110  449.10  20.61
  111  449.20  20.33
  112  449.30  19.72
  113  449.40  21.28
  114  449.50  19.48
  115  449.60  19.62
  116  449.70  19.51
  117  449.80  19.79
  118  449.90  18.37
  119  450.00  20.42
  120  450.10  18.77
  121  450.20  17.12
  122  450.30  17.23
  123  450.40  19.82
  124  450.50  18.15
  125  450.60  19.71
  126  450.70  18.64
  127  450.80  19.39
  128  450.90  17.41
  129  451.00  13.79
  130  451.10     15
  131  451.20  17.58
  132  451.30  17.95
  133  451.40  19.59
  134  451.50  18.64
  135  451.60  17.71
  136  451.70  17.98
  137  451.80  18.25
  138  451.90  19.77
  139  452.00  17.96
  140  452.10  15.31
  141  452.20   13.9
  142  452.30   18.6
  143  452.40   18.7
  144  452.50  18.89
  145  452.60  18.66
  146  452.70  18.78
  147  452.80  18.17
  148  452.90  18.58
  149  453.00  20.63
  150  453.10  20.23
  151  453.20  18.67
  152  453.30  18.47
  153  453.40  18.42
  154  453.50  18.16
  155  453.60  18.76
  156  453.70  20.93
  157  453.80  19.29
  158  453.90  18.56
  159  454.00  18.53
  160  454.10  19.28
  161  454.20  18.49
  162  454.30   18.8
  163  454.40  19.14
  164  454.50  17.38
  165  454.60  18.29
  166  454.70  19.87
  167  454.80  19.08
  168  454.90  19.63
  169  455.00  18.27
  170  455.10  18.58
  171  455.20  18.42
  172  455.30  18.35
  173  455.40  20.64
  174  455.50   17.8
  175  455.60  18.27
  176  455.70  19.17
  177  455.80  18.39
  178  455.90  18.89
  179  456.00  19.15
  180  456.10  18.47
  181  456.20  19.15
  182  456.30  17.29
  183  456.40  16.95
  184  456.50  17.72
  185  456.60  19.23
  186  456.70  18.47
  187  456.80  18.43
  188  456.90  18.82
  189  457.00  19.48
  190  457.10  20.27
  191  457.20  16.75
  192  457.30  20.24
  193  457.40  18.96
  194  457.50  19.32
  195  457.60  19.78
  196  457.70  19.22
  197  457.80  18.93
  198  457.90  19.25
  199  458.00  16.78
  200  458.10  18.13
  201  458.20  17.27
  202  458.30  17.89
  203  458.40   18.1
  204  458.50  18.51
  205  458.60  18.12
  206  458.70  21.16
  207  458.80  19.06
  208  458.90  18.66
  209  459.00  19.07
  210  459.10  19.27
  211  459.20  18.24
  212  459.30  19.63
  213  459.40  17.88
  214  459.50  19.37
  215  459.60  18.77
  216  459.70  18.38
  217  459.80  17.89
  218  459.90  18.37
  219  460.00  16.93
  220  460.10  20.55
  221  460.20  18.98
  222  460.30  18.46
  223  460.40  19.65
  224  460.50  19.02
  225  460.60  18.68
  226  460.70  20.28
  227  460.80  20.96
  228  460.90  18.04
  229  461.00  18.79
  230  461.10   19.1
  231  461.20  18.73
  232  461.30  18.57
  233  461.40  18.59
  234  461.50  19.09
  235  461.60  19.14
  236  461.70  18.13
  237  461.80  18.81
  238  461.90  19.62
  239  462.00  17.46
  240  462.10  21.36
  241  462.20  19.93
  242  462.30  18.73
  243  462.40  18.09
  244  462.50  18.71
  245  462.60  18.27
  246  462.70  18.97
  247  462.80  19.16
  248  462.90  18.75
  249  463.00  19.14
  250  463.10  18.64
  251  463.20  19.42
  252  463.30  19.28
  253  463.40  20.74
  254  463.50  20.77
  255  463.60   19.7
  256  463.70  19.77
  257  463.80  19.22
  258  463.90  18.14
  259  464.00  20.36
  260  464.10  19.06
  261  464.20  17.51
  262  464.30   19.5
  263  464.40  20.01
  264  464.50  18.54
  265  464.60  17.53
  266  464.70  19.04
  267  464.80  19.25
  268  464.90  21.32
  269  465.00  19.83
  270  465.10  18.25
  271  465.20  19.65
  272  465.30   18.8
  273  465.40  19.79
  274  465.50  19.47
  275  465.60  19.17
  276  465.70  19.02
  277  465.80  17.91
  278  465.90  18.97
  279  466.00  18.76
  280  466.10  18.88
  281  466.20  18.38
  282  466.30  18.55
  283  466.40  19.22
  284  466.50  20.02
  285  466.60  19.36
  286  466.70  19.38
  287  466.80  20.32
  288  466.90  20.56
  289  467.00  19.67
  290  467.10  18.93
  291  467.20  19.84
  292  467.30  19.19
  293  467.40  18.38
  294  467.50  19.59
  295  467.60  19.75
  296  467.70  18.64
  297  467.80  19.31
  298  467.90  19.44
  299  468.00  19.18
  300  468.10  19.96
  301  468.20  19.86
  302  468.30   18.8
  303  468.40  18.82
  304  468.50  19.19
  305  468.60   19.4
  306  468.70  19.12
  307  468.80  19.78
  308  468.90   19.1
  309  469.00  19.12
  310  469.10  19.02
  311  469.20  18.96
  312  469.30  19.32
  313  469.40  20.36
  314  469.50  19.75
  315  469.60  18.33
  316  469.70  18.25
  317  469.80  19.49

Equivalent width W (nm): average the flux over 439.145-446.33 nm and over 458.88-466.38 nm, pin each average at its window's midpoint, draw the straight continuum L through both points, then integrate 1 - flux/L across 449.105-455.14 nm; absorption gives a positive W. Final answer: 0.99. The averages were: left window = 25.2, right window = 19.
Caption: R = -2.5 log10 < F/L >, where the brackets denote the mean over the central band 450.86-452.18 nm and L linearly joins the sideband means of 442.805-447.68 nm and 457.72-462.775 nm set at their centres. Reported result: 0.225 mag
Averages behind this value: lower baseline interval 23.2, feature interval 17.4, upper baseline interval 18.8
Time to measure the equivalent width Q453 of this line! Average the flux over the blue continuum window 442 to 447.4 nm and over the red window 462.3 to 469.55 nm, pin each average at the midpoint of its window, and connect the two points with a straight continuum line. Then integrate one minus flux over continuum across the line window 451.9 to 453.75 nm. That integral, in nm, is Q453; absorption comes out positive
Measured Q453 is 0.301 nm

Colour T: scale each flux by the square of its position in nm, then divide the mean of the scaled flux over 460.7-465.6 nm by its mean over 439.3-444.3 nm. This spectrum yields 0.81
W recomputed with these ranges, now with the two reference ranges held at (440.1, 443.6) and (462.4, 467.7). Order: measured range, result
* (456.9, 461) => 0.421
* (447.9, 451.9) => 0.744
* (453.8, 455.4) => 0.252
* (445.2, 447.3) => 0.166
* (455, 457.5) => 0.360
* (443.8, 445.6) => 0.103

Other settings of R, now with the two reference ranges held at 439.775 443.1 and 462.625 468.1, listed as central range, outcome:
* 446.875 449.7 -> 0.17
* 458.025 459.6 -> 0.14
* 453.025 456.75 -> 0.19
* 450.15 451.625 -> 0.30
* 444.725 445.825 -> 0.10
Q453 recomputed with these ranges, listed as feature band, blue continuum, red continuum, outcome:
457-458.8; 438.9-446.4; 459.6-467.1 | 0.17 nm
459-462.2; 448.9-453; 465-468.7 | 0.00 nm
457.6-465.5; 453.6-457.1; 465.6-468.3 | 0.02 nm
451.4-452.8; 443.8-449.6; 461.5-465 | 0.21 nm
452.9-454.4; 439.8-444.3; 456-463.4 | 0.15 nm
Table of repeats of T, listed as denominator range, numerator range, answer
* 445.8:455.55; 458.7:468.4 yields 1.03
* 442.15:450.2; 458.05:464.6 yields 0.90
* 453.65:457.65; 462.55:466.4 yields 1.06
